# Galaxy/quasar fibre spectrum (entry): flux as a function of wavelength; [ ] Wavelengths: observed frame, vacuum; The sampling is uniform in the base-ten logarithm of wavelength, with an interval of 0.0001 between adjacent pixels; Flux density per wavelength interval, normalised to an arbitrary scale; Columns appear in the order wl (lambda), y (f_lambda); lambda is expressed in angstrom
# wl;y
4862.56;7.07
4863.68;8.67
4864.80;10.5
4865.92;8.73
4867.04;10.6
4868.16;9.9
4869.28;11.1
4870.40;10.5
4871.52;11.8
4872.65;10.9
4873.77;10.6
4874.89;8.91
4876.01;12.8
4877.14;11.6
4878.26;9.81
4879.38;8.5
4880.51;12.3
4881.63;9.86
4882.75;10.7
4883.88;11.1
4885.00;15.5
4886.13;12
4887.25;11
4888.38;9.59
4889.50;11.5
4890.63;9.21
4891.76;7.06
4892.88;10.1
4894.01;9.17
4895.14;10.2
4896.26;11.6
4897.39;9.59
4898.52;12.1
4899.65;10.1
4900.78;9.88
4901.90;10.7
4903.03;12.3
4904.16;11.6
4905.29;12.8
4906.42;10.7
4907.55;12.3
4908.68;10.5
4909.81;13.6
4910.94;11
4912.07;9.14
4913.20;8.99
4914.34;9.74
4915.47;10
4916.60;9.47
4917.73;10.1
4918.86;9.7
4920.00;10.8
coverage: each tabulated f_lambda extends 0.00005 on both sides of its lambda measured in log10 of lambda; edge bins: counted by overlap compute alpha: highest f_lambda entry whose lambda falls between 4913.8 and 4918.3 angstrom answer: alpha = 10.1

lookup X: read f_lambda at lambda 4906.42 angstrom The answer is 10.7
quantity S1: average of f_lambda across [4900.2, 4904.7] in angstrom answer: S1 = 11.1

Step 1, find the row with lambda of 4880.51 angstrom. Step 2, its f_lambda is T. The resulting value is 12.3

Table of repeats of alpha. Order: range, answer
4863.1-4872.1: 11.8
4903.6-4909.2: 12.8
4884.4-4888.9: 15.5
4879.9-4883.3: 12.3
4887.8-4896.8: 11.6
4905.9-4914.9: 13.6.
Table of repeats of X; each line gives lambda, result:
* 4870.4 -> 10.5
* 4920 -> 10.8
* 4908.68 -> 10.5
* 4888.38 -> 9.59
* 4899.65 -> 10.1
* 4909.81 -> 13.6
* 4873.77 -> 10.6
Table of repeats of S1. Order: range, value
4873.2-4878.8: 10.8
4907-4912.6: 11.3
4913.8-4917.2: 9.76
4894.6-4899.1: 10.9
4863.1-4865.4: 9.55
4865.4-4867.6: 9.69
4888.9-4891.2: 10.3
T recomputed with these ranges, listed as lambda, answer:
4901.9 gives 10.7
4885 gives 15.5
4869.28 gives 11.1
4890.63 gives 9.21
